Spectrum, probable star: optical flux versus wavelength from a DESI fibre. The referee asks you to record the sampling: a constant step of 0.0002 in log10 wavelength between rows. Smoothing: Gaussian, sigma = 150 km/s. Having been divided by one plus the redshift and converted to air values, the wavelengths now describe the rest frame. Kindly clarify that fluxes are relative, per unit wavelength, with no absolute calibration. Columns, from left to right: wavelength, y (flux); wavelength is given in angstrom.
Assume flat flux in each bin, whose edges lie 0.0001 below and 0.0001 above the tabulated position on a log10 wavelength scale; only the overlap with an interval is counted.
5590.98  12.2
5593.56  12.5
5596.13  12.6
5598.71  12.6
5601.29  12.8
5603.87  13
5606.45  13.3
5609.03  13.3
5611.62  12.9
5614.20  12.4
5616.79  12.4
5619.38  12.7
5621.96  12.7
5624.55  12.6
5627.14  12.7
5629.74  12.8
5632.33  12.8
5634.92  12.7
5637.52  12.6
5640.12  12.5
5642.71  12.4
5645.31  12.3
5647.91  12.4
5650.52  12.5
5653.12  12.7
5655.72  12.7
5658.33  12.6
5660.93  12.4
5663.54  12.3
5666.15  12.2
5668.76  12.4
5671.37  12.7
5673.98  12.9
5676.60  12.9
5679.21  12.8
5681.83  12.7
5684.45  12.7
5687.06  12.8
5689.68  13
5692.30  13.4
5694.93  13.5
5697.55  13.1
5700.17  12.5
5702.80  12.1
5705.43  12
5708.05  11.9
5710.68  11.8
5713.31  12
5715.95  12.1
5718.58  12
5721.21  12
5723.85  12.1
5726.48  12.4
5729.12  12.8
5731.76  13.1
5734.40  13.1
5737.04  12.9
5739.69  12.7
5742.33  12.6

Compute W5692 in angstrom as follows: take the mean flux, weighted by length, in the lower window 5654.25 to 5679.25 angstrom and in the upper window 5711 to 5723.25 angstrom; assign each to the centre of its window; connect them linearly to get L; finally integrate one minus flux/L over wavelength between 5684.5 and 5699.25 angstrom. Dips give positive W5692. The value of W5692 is -0.97 angstrom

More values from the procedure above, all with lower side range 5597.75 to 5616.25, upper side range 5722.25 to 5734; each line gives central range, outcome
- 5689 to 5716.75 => 0.42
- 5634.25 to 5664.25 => 0.67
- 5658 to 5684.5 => 0.31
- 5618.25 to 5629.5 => 0.14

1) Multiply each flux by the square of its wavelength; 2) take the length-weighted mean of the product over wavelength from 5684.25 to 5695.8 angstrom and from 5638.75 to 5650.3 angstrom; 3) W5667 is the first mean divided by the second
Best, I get 1.1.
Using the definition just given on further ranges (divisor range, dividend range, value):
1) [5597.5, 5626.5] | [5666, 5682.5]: 1.01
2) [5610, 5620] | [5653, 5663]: 1.01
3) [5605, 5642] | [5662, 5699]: 1.03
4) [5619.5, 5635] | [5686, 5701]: 1.05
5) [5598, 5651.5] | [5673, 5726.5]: 1.01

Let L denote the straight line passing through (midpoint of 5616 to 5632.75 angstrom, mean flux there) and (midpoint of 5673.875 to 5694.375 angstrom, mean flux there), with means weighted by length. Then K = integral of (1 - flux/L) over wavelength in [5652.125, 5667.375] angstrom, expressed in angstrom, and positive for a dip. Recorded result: 0.4 angstrom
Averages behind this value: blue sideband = 12.7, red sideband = 12.9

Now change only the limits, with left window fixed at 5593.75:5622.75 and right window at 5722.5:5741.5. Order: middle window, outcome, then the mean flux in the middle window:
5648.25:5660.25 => 0.2 angstrom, 12.6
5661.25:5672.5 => 0.3 angstrom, 12.4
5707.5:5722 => 0.9 angstrom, 12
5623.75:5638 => 0.1 angstrom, 12.7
